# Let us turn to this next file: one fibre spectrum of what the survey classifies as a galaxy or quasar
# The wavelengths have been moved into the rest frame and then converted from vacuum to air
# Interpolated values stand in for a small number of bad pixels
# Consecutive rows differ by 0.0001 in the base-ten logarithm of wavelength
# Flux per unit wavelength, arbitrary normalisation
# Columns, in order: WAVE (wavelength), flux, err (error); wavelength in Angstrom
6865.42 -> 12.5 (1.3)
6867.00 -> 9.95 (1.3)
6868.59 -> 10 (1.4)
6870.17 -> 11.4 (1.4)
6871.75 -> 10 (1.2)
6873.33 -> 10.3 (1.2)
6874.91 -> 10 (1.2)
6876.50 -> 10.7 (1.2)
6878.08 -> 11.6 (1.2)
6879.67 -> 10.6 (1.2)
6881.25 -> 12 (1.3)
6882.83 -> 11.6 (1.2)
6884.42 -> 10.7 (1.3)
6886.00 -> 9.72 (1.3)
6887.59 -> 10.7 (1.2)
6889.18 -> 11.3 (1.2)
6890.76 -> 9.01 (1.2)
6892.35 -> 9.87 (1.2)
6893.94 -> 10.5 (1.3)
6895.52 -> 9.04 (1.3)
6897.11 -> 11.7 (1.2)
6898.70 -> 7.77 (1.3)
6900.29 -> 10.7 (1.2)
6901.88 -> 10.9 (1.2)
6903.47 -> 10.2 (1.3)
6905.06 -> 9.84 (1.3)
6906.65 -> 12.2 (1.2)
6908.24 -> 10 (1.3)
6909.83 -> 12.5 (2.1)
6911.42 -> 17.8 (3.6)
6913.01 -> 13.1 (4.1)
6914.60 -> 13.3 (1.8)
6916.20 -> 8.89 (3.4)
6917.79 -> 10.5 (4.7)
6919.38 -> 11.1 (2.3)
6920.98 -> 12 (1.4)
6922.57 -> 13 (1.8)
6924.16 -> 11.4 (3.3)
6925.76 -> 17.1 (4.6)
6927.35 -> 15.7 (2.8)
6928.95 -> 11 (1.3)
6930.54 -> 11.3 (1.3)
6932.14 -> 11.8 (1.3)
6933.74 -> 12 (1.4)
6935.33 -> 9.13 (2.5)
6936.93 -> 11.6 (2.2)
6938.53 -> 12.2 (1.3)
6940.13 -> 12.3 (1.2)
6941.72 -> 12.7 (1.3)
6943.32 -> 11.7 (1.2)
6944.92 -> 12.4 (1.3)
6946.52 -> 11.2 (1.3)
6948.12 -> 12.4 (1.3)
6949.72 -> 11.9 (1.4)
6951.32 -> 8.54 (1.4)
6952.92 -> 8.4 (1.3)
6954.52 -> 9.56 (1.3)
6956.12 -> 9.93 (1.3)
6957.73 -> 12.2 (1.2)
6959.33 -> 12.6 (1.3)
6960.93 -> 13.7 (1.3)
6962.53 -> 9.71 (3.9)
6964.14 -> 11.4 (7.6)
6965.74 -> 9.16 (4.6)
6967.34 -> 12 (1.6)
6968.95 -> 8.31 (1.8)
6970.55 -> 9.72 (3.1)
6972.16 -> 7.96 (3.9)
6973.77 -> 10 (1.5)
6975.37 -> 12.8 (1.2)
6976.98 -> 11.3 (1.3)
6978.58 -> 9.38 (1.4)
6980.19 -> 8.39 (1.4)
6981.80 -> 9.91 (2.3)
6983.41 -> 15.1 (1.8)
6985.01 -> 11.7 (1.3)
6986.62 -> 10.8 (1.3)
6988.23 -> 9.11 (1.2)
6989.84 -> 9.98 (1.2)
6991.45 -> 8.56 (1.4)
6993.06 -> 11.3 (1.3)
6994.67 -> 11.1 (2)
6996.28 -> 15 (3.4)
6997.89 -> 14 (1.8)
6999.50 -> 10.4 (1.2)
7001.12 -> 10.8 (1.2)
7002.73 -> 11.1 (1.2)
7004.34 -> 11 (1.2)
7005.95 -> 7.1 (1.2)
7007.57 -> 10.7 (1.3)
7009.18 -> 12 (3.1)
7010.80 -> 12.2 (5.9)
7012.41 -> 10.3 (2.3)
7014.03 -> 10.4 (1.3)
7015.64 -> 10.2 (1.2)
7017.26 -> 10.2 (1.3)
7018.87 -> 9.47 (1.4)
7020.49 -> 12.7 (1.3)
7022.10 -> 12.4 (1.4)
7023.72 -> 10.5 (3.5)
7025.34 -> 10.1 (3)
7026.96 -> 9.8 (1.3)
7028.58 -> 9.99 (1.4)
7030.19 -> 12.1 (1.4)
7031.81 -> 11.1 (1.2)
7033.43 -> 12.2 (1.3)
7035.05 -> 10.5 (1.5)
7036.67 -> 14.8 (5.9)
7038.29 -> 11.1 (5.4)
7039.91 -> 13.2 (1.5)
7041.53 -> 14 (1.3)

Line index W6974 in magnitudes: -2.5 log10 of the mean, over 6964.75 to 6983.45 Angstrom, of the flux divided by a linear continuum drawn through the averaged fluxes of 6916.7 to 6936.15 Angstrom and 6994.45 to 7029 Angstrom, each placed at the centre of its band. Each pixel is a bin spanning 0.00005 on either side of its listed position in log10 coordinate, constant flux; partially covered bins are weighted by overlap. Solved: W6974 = 0.134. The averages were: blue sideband 12.1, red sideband 11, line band 10.2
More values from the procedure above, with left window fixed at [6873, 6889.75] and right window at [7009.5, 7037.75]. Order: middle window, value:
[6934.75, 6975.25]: 0.01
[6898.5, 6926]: -0.08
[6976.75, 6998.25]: 0.00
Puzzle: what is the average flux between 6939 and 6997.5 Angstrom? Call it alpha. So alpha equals 10.9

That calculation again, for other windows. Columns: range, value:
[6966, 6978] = 10.2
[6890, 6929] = 11.6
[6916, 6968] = 11.6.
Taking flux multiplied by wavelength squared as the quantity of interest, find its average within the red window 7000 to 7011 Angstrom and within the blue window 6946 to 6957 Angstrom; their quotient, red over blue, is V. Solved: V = 1.05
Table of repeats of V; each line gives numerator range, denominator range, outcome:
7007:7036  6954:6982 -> 1.06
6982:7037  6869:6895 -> 1.09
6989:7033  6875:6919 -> 1.03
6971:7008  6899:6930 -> 0.91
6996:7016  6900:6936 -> 0.95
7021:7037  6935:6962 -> 1.02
